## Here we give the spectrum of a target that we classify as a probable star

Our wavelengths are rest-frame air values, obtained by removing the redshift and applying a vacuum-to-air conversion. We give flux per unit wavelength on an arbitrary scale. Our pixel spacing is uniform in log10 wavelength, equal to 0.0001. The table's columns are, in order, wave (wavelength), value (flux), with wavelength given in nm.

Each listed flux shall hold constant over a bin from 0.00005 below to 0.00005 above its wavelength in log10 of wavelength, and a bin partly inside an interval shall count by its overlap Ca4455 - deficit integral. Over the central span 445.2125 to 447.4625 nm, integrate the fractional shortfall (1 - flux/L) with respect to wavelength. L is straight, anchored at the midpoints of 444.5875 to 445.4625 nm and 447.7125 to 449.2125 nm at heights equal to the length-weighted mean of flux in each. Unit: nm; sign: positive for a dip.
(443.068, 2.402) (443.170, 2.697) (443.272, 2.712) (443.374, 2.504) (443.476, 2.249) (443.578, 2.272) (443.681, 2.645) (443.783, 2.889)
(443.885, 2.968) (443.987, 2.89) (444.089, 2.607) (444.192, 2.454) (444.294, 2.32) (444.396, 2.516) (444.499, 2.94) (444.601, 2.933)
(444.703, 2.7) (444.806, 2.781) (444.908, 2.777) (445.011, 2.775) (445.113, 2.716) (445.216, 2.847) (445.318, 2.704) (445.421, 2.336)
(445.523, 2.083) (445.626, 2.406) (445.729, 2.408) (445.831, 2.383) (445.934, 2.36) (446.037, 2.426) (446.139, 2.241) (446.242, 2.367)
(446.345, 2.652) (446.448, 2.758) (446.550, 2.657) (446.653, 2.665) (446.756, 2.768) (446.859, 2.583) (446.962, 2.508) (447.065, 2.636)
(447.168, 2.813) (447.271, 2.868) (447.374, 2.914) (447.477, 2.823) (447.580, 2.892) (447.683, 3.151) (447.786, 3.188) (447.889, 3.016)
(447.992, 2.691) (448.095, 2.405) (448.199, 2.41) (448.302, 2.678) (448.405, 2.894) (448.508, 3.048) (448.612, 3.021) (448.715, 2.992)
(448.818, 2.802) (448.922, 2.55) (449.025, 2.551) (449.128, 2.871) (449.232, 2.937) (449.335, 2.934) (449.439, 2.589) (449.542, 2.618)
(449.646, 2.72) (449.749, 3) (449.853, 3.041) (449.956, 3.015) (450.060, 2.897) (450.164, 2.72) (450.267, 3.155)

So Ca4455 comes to 0.16 nm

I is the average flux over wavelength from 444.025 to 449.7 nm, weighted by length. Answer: 2.69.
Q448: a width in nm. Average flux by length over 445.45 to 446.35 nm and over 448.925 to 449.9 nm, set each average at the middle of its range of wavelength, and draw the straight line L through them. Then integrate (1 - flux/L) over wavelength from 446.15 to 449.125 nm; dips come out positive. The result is -0.22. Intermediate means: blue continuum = 2.35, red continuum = 2.79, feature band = 2.76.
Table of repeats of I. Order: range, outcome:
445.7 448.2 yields 2.67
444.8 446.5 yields 2.52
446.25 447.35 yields 2.68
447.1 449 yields 2.84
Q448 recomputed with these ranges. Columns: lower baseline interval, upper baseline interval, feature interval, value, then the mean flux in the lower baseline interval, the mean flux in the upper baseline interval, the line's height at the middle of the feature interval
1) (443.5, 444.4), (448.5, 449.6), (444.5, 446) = 0.03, 2.61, 2.8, 2.66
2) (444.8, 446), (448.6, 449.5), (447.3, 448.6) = -0.06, 2.54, 2.8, 2.72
